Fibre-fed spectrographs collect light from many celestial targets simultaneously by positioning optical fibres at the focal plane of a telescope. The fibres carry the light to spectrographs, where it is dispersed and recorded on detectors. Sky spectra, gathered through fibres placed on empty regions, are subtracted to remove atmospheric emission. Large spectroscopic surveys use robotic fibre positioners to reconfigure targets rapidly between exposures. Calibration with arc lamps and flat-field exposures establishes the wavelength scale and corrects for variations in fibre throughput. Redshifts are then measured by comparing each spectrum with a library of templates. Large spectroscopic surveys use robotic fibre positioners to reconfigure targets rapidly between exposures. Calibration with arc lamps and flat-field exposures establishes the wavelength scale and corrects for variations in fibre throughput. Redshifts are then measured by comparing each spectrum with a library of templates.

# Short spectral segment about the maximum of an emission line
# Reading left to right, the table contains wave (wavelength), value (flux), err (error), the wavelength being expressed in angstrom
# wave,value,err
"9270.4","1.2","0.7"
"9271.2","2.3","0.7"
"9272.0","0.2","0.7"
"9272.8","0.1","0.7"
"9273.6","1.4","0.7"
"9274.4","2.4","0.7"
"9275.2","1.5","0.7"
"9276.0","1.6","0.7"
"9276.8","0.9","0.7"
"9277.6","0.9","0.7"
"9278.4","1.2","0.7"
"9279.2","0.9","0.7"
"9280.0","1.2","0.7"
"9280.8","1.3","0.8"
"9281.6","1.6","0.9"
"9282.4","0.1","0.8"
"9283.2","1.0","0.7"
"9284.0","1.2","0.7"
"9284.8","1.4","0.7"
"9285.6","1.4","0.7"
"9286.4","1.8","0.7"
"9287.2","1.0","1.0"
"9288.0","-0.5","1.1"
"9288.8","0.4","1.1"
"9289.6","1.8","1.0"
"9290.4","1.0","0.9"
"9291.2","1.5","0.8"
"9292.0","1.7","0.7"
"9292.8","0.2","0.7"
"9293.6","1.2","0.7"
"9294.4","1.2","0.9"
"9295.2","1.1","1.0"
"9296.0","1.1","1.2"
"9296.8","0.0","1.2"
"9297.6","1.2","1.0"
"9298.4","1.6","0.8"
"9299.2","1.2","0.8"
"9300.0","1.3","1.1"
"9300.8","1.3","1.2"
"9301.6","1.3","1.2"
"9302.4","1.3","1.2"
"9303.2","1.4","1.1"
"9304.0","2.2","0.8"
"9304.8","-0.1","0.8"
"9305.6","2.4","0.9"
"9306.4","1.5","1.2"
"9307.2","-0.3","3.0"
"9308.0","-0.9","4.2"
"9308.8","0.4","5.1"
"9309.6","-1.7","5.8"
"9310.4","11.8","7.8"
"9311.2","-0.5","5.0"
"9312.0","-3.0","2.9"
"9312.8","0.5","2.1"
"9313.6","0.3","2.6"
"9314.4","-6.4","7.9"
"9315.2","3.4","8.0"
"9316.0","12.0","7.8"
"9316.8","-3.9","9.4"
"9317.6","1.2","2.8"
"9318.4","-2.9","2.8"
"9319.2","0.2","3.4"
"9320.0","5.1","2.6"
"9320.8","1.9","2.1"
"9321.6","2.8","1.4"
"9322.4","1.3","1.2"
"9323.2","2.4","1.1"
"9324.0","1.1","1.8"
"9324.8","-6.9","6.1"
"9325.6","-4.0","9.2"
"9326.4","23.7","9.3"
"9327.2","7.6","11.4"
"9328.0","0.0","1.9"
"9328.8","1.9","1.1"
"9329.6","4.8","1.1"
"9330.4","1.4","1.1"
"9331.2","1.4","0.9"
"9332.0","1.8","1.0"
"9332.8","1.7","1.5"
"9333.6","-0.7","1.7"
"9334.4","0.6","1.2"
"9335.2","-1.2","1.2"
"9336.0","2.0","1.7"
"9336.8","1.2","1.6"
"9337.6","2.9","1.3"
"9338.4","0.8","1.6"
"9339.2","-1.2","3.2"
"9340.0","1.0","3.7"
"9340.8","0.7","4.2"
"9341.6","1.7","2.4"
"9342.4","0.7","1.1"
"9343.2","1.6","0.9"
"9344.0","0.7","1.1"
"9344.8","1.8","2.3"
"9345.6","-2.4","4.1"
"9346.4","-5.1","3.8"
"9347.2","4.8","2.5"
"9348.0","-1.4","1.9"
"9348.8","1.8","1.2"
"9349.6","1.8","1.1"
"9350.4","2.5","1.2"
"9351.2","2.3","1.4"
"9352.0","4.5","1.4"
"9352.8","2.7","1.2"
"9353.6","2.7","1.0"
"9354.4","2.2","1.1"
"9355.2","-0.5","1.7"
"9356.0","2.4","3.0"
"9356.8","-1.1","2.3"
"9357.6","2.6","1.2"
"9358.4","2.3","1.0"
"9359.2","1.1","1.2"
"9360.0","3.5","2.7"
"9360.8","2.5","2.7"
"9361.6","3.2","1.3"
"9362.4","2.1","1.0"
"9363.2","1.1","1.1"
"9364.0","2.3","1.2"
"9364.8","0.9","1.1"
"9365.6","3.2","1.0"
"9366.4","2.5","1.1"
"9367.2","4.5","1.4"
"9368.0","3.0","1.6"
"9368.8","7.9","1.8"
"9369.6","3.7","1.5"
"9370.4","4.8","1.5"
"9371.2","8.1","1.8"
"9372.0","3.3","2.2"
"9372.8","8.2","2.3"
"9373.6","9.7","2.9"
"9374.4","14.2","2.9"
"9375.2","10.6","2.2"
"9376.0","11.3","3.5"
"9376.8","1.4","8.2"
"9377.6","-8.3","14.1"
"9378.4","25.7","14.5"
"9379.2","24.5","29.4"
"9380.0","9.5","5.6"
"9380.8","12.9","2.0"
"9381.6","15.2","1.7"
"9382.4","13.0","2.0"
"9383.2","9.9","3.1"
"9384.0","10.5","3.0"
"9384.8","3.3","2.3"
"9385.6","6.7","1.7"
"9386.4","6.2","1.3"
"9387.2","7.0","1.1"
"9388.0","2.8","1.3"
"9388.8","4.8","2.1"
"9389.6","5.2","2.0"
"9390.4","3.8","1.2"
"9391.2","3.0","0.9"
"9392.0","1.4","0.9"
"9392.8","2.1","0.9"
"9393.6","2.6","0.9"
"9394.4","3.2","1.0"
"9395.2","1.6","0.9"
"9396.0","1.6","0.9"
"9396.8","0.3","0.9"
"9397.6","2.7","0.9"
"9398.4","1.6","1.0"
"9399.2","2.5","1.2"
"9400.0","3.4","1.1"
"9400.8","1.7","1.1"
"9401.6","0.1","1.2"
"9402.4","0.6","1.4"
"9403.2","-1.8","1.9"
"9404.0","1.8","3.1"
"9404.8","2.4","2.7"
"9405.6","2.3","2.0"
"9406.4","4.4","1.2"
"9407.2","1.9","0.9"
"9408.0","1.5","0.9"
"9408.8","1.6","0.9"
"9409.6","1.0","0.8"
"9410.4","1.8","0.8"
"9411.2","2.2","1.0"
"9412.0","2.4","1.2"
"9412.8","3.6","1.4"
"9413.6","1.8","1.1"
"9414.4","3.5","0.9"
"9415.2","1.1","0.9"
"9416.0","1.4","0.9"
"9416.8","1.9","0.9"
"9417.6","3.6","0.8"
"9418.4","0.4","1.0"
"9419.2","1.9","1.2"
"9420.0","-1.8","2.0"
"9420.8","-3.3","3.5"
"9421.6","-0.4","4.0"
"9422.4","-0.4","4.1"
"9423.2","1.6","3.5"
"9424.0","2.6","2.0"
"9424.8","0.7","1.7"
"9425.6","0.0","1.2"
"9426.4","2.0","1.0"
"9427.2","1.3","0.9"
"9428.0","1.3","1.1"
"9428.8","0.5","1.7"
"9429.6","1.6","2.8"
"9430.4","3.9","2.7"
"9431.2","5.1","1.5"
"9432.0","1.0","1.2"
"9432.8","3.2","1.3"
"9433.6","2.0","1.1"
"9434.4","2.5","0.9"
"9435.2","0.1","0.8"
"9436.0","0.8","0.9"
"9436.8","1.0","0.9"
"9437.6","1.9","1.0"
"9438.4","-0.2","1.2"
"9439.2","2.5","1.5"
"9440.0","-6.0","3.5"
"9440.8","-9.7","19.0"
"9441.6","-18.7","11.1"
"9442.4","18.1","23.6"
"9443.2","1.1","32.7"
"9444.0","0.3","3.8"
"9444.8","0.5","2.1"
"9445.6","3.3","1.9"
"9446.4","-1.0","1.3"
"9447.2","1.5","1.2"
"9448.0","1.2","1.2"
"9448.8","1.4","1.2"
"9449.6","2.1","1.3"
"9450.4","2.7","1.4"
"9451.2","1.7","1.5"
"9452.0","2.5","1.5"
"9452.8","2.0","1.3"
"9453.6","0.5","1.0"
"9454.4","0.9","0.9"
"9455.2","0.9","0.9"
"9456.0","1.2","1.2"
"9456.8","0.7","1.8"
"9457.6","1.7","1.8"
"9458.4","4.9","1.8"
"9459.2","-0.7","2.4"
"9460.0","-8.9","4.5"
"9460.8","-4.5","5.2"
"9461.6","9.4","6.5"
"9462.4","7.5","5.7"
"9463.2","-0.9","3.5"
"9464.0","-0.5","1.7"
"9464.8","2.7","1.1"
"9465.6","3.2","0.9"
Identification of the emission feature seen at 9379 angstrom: [O II] 3727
